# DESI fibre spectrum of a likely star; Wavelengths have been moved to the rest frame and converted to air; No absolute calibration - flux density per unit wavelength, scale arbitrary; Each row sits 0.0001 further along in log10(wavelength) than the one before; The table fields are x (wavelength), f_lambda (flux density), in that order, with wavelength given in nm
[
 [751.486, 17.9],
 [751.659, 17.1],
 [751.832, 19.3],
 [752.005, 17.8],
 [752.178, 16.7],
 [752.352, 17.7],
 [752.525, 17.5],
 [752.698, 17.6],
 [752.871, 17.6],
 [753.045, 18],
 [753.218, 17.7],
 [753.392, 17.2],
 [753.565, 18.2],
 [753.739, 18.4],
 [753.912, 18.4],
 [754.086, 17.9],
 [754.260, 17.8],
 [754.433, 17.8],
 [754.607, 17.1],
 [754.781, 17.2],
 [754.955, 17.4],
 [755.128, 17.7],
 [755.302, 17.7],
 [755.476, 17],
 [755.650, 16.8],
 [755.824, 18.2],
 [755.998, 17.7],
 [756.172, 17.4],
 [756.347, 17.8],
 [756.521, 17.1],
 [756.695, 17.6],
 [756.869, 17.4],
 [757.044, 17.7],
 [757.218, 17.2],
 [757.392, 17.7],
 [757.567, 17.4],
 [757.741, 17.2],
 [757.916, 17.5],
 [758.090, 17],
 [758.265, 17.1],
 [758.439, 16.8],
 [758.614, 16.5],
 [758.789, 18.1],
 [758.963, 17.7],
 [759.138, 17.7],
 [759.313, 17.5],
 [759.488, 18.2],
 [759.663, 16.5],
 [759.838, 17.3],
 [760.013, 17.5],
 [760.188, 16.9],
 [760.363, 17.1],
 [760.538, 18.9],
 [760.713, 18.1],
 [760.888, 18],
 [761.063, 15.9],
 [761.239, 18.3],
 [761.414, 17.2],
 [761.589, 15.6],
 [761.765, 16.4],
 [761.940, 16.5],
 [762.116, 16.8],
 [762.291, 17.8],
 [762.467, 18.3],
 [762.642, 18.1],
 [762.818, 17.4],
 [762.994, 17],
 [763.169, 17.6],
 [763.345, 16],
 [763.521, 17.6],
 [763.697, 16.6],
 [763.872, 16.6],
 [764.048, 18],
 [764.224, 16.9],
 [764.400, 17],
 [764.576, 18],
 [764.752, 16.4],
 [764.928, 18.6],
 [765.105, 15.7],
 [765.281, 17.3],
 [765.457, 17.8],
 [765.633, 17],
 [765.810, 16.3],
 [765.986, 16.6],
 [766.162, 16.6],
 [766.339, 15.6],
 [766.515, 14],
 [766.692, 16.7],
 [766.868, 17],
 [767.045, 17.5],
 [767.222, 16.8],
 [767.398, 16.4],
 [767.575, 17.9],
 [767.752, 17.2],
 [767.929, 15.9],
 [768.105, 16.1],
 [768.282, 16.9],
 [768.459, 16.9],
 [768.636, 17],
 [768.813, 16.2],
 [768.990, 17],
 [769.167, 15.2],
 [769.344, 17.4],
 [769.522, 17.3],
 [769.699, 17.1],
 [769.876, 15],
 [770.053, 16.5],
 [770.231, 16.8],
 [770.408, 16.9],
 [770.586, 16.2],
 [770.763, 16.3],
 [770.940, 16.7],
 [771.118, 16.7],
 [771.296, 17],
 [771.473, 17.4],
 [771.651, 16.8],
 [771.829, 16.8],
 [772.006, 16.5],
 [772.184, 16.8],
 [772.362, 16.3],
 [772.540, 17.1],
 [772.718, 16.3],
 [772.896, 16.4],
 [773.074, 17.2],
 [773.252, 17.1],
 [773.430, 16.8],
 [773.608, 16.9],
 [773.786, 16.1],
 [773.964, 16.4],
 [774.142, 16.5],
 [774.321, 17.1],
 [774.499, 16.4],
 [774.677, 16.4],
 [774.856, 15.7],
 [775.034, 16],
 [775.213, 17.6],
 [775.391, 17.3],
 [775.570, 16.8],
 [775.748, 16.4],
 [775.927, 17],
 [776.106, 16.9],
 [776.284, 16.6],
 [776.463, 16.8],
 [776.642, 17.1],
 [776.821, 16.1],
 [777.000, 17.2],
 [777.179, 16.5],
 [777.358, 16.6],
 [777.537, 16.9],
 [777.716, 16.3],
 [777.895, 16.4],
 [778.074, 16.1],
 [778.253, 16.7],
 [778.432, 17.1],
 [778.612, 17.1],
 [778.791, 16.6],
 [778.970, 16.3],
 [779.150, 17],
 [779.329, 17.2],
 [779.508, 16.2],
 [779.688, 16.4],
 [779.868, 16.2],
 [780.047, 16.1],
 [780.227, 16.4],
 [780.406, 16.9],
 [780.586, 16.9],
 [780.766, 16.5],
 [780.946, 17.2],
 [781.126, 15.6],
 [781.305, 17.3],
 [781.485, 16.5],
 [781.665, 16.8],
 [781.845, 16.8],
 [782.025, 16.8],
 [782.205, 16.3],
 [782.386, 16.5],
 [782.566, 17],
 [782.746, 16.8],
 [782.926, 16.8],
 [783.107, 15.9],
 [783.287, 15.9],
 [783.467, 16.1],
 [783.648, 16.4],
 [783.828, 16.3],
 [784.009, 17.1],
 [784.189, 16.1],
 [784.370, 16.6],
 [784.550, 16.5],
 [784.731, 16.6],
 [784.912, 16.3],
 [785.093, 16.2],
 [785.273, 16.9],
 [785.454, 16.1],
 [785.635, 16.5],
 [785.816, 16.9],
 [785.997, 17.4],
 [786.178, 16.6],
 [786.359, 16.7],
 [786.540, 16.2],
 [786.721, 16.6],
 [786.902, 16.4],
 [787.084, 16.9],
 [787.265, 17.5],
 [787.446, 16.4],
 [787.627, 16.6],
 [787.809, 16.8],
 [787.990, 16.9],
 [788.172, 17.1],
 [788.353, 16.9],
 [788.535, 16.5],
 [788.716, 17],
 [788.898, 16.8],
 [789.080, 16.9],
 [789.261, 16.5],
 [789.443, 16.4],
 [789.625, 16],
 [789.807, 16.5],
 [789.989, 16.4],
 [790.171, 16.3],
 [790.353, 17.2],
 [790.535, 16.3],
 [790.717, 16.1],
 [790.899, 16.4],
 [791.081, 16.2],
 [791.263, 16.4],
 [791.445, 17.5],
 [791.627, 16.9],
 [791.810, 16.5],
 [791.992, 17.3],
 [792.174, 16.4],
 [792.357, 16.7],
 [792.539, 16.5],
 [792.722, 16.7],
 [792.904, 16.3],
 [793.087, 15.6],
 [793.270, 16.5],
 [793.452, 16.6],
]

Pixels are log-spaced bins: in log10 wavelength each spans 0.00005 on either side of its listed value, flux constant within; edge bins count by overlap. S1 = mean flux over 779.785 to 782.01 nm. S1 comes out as 16.6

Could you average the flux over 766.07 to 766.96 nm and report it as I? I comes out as 16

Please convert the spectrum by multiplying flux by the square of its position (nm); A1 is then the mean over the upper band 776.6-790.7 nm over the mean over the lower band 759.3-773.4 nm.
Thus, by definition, 1.03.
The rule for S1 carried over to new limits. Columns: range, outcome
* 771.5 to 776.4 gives 16.7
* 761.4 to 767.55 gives 16.9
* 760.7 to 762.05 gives 16.9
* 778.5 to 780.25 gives 16.6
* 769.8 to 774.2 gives 16.6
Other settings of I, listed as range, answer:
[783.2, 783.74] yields 16.1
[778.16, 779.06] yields 16.8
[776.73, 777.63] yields 16.7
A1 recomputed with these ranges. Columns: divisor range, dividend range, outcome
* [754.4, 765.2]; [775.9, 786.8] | 1.01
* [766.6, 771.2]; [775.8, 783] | 1.03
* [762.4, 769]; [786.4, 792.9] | 1.05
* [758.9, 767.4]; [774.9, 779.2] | 1.01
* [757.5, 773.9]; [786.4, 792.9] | 1.05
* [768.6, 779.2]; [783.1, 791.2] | 1.03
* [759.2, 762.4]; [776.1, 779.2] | 1.01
